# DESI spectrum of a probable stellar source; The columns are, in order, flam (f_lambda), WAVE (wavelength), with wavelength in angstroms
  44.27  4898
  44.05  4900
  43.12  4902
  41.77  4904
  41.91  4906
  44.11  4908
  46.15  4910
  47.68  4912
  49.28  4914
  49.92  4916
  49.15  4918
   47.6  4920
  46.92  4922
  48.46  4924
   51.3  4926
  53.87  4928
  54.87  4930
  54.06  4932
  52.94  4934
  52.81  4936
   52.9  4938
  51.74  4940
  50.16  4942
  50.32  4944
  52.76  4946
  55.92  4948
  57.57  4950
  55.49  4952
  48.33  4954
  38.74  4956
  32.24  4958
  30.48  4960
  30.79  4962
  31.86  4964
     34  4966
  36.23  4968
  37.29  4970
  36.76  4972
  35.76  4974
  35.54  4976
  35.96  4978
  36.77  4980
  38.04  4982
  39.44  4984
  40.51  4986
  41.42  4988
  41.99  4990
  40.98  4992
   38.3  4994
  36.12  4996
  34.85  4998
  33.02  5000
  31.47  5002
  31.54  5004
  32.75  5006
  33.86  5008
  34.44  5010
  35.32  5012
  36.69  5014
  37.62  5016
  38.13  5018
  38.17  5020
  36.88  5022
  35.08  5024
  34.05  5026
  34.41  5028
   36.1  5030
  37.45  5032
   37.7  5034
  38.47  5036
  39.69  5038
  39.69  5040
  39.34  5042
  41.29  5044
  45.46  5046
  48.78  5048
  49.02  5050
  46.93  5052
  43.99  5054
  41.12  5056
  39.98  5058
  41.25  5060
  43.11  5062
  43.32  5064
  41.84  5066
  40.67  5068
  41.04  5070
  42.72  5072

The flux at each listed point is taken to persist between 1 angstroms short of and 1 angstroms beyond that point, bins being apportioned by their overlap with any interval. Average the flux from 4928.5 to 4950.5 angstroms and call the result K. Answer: 53.2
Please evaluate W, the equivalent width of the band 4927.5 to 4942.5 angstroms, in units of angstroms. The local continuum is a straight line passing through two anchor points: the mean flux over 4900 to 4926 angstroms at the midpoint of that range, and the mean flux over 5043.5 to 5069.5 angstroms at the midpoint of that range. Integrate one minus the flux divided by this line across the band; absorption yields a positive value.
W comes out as -2.3 angstroms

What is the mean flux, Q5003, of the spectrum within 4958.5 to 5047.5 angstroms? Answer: 36.7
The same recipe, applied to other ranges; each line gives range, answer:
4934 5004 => 41.1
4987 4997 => 39.8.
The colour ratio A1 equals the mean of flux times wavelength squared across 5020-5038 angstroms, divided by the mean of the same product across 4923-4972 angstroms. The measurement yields 0.8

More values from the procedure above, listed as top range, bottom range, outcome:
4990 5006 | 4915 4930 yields 0.73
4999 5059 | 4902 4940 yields 0.81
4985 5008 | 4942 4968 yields 0.86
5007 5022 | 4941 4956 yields 0.72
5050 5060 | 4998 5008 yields 1.36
